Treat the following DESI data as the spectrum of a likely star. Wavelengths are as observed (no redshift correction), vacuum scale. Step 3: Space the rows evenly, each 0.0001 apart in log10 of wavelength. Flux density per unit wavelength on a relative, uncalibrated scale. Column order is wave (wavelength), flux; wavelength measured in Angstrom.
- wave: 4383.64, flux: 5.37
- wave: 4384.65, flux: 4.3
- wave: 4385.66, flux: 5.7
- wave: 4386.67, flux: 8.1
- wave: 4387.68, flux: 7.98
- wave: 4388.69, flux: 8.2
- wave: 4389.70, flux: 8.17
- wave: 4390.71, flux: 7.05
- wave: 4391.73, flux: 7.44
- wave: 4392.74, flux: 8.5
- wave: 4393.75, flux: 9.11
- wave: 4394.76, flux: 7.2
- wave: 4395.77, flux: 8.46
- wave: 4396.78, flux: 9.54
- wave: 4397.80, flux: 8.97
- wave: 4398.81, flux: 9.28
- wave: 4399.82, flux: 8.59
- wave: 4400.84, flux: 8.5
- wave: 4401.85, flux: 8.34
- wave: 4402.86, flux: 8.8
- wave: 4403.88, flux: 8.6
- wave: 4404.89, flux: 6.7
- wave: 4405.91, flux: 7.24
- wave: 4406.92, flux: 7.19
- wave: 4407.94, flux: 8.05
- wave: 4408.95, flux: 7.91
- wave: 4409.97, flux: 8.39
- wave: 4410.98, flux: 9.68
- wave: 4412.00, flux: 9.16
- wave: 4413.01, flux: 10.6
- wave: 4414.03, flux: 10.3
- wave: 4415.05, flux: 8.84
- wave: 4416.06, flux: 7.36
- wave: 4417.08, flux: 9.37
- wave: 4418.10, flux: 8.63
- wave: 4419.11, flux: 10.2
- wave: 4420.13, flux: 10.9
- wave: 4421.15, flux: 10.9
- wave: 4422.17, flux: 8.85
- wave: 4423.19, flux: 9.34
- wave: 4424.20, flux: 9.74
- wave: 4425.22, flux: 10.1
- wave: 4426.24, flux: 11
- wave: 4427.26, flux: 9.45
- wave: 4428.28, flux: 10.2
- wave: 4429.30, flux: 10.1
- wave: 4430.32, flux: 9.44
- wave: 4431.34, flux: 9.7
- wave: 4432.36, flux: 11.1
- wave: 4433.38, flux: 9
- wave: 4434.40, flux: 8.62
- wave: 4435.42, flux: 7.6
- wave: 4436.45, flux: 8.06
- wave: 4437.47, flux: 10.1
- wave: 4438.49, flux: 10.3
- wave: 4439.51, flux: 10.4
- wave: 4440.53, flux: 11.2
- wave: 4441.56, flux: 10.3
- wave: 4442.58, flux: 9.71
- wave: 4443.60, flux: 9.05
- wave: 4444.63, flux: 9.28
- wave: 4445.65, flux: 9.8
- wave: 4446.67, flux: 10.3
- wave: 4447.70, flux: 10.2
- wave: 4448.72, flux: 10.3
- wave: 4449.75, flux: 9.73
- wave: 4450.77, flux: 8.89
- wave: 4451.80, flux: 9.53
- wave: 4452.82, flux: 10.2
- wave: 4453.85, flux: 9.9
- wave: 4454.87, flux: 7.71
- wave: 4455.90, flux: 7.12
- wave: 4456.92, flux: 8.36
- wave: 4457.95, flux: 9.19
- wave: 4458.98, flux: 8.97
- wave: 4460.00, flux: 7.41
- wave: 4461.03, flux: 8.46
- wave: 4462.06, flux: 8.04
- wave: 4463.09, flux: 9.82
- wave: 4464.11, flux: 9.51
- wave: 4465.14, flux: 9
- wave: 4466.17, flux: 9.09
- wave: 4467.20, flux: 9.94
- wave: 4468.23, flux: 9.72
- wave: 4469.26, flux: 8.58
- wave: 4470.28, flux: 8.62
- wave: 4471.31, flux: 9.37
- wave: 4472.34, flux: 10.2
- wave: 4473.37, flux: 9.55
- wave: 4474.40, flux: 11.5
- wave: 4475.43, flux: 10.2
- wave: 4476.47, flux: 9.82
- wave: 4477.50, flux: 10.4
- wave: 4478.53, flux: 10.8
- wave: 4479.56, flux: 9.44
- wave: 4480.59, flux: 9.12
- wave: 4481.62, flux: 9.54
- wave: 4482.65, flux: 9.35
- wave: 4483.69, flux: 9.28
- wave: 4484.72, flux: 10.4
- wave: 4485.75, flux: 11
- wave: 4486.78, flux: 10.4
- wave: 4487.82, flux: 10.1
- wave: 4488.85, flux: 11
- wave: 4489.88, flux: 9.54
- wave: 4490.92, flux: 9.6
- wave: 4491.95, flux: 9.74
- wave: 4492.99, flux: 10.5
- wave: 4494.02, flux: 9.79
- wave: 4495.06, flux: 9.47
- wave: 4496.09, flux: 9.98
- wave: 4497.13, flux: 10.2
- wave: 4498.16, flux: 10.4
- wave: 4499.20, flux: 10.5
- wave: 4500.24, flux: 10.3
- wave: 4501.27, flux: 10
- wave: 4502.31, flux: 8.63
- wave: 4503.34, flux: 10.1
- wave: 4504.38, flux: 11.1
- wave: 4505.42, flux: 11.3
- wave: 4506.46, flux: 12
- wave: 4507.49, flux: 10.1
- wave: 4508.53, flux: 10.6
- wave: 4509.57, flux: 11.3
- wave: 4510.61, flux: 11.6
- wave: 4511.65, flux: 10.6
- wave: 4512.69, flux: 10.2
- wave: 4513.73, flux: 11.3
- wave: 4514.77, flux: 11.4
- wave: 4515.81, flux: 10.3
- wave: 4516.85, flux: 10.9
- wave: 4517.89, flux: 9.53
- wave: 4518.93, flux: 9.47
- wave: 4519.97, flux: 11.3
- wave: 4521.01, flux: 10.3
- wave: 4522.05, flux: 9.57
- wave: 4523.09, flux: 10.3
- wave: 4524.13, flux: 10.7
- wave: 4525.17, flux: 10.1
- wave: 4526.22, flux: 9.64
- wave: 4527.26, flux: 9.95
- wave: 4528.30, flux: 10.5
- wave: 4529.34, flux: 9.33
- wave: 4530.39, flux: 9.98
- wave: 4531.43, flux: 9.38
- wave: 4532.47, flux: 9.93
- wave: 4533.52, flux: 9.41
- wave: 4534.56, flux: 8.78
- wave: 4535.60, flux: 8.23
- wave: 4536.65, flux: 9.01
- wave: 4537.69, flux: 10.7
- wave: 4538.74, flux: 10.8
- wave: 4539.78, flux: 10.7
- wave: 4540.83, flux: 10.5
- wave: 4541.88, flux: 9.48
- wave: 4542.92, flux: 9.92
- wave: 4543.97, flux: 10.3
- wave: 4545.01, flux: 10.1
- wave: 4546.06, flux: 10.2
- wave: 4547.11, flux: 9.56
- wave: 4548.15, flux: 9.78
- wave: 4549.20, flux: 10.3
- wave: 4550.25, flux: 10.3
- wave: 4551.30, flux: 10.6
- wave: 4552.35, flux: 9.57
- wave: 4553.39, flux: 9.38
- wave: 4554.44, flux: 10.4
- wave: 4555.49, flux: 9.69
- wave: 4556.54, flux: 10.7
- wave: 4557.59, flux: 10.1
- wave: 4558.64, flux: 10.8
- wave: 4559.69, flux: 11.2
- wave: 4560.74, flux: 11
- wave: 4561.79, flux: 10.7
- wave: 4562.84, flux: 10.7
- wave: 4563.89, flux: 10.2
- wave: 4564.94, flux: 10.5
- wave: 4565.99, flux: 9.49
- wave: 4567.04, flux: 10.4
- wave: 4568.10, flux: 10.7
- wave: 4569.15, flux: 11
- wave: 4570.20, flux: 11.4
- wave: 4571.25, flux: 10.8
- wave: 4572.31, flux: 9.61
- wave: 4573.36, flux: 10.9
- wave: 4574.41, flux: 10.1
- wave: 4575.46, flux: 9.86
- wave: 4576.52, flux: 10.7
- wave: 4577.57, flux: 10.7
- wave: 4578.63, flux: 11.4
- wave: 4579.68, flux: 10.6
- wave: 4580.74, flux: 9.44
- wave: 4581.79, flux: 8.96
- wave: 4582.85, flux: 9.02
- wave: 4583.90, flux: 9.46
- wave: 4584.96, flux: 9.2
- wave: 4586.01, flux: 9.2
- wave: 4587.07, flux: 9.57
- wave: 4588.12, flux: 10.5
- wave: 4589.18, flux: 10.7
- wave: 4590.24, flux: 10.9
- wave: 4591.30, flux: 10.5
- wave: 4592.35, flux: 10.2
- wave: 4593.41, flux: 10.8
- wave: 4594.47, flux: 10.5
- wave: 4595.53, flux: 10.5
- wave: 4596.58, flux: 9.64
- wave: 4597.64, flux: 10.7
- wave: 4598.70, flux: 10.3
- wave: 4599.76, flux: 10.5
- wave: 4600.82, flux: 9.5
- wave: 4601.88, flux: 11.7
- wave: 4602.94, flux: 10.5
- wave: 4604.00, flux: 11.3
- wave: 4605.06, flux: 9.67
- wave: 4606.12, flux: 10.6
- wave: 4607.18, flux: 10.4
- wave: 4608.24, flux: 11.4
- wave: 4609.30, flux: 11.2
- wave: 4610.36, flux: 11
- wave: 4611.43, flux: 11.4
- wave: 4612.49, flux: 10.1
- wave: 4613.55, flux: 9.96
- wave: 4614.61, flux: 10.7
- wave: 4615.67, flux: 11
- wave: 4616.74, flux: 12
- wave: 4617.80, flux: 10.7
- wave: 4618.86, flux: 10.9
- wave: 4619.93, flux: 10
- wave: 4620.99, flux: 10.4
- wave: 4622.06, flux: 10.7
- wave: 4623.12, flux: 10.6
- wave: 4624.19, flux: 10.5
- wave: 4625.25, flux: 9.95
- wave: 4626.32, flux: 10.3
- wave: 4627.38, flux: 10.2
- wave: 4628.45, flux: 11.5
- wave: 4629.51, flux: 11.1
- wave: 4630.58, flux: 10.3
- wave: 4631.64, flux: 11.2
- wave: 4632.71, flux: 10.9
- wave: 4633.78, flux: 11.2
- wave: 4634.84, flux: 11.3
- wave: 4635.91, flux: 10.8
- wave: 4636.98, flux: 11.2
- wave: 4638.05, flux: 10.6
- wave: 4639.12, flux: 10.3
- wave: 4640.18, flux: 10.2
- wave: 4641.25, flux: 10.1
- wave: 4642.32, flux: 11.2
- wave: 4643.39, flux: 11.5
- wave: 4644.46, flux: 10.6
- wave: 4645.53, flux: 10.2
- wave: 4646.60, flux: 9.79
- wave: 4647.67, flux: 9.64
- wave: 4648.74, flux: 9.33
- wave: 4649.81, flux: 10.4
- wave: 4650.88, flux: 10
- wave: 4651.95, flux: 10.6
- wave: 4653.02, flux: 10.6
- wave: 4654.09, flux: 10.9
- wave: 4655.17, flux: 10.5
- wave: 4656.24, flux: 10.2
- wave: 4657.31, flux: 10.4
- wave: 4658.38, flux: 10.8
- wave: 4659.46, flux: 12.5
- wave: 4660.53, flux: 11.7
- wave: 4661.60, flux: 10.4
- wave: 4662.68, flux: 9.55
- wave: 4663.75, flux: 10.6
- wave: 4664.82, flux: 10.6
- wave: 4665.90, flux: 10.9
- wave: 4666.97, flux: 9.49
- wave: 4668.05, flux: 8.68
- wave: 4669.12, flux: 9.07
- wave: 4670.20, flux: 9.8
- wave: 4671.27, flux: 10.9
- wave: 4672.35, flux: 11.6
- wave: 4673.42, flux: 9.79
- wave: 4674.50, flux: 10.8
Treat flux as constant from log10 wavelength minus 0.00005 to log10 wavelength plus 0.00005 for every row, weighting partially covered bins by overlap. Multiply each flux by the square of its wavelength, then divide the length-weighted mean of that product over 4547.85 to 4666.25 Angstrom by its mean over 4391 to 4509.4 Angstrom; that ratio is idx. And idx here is 1.19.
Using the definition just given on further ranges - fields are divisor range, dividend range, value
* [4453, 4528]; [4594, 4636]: 1.14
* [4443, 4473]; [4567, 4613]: 1.20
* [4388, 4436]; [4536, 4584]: 1.22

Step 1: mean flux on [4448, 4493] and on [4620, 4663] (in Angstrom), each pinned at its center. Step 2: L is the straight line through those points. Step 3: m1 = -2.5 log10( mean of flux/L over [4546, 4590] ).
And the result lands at -0.010 mag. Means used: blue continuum 9.51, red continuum 10.6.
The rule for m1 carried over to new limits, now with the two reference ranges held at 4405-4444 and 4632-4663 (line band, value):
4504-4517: -0.12 mag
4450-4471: 0.08 mag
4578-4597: 0.02 mag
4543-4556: 0.01 mag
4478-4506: -0.03 mag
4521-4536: 0.02 mag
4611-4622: -0.03 mag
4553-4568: -0.03 mag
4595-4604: -0.01 mag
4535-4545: 0.01 mag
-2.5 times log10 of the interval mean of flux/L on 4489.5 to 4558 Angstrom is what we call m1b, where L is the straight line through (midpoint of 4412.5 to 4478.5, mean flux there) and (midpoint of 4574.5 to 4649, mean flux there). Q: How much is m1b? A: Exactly -0.02 mag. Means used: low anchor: 9.53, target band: 10.2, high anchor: 10.5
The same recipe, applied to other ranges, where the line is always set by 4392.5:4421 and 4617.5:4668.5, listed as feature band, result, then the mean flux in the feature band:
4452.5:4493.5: -0.028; 9.51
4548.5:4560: -0.040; 10.2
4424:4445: -0.089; 9.73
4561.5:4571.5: -0.065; 10.6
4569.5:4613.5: -0.023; 10.4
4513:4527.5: -0.079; 10.3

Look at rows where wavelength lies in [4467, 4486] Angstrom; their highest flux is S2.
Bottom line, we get 11.5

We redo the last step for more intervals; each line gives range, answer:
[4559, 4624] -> 12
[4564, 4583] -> 11.4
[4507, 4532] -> 11.6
